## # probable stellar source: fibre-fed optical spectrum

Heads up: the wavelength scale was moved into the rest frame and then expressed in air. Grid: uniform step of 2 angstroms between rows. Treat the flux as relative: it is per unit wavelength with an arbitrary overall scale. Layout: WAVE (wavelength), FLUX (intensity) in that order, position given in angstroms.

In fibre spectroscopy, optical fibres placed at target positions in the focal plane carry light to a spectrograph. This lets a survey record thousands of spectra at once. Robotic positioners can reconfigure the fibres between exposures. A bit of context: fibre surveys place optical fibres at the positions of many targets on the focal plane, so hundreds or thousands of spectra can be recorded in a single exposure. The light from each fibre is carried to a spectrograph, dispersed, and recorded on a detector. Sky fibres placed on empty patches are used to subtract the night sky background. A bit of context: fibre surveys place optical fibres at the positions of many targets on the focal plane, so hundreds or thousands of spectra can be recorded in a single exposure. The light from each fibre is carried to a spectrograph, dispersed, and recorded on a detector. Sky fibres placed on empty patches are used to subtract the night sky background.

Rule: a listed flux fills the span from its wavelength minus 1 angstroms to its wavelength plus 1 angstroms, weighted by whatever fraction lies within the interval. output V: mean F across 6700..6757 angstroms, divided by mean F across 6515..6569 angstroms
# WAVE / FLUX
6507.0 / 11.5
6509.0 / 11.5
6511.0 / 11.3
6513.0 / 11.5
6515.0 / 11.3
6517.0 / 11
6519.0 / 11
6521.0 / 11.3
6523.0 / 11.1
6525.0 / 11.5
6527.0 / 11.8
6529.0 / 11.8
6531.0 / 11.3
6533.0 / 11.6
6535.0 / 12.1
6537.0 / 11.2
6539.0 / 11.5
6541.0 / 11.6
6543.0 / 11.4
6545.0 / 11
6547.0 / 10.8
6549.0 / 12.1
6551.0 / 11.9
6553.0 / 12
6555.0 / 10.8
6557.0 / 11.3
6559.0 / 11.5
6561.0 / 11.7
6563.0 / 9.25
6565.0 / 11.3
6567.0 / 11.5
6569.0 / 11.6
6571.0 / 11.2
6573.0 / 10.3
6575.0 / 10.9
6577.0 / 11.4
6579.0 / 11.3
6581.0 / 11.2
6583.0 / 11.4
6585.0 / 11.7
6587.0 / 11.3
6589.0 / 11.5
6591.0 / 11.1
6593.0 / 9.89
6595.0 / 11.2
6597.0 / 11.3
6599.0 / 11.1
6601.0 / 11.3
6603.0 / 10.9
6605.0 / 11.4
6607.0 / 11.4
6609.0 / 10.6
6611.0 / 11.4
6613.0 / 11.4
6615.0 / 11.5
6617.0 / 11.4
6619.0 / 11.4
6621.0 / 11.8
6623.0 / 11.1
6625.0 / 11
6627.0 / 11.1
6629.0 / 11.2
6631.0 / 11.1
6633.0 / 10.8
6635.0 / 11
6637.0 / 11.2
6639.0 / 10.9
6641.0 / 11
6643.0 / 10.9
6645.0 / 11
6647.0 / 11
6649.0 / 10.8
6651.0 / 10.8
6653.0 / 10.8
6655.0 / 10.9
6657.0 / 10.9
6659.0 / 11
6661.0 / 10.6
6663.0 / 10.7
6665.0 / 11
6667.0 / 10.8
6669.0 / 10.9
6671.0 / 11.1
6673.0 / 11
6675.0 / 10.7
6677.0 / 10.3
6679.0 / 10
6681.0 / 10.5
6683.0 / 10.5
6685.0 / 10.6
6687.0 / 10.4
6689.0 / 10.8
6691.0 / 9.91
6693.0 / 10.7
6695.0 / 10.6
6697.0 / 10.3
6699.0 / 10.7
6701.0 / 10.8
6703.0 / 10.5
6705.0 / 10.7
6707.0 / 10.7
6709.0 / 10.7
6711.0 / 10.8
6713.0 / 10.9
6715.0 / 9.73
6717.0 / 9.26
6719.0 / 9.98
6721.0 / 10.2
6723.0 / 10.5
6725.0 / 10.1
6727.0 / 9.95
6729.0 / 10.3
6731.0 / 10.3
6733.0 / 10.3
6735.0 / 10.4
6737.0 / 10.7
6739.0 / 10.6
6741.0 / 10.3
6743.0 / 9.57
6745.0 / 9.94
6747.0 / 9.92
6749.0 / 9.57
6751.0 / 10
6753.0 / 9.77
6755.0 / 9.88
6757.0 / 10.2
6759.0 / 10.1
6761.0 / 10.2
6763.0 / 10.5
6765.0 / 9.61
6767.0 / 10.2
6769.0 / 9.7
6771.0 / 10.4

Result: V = 0.9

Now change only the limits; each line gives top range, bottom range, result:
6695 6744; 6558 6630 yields 0.93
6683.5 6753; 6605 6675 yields 0.93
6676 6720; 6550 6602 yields 0.93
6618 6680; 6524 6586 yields 0.96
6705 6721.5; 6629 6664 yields 0.94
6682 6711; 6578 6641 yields 0.95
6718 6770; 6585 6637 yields 0.90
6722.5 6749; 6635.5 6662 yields 0.93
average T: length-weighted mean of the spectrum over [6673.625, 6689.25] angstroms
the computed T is 10.5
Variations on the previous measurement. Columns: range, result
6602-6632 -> 11.2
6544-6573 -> 11.2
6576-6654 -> 11.1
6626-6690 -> 10.8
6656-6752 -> 10.4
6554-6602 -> 11.1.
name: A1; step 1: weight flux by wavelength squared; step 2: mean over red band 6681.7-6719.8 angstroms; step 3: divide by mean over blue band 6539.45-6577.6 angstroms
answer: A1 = 0.97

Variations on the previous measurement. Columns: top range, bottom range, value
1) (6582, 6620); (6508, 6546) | 1.01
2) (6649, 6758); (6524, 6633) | 0.96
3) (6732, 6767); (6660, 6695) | 0.97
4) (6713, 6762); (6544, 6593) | 0.95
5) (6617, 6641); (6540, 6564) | 1.01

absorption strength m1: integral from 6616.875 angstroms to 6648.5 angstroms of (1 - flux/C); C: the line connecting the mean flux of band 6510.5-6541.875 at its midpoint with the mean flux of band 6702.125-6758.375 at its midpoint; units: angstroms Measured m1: -0.9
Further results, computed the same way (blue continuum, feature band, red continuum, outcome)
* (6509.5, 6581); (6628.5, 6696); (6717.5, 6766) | -1.10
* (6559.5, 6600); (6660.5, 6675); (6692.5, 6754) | -0.37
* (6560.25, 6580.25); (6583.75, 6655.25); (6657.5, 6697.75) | -1.78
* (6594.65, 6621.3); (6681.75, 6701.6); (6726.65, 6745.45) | 0.16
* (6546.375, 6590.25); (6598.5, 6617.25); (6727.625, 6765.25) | -0.37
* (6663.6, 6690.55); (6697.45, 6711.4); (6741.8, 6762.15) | -0.40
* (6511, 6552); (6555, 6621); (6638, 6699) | -0.26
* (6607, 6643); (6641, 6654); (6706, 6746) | 0.09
